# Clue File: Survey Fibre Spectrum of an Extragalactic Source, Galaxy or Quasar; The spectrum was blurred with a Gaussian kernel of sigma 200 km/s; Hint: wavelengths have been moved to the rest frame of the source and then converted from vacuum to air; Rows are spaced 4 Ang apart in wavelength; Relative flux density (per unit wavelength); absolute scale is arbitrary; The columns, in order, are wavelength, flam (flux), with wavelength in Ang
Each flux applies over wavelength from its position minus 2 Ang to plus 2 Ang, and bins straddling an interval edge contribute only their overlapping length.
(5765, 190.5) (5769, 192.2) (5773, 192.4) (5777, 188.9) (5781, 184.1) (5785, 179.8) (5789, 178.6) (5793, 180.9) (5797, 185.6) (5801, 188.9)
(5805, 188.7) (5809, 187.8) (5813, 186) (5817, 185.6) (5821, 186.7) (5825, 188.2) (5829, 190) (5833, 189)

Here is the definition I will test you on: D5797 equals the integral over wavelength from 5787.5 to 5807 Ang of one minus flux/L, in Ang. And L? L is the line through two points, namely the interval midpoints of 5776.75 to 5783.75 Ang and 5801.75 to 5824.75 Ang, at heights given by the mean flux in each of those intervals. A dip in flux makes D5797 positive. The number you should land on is 0.2 Ang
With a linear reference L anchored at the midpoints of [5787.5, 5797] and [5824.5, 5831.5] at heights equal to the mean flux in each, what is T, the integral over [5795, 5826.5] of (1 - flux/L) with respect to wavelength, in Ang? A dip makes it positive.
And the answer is -0.3 Ang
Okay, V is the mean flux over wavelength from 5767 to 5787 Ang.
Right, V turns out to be 187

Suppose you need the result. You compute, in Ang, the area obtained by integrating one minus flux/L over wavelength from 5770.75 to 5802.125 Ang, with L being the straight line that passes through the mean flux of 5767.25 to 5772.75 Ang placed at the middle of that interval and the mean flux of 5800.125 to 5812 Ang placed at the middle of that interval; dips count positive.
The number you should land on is 0.92 Ang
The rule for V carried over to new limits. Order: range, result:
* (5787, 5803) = 184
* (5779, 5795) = 181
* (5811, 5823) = 186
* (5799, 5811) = 188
